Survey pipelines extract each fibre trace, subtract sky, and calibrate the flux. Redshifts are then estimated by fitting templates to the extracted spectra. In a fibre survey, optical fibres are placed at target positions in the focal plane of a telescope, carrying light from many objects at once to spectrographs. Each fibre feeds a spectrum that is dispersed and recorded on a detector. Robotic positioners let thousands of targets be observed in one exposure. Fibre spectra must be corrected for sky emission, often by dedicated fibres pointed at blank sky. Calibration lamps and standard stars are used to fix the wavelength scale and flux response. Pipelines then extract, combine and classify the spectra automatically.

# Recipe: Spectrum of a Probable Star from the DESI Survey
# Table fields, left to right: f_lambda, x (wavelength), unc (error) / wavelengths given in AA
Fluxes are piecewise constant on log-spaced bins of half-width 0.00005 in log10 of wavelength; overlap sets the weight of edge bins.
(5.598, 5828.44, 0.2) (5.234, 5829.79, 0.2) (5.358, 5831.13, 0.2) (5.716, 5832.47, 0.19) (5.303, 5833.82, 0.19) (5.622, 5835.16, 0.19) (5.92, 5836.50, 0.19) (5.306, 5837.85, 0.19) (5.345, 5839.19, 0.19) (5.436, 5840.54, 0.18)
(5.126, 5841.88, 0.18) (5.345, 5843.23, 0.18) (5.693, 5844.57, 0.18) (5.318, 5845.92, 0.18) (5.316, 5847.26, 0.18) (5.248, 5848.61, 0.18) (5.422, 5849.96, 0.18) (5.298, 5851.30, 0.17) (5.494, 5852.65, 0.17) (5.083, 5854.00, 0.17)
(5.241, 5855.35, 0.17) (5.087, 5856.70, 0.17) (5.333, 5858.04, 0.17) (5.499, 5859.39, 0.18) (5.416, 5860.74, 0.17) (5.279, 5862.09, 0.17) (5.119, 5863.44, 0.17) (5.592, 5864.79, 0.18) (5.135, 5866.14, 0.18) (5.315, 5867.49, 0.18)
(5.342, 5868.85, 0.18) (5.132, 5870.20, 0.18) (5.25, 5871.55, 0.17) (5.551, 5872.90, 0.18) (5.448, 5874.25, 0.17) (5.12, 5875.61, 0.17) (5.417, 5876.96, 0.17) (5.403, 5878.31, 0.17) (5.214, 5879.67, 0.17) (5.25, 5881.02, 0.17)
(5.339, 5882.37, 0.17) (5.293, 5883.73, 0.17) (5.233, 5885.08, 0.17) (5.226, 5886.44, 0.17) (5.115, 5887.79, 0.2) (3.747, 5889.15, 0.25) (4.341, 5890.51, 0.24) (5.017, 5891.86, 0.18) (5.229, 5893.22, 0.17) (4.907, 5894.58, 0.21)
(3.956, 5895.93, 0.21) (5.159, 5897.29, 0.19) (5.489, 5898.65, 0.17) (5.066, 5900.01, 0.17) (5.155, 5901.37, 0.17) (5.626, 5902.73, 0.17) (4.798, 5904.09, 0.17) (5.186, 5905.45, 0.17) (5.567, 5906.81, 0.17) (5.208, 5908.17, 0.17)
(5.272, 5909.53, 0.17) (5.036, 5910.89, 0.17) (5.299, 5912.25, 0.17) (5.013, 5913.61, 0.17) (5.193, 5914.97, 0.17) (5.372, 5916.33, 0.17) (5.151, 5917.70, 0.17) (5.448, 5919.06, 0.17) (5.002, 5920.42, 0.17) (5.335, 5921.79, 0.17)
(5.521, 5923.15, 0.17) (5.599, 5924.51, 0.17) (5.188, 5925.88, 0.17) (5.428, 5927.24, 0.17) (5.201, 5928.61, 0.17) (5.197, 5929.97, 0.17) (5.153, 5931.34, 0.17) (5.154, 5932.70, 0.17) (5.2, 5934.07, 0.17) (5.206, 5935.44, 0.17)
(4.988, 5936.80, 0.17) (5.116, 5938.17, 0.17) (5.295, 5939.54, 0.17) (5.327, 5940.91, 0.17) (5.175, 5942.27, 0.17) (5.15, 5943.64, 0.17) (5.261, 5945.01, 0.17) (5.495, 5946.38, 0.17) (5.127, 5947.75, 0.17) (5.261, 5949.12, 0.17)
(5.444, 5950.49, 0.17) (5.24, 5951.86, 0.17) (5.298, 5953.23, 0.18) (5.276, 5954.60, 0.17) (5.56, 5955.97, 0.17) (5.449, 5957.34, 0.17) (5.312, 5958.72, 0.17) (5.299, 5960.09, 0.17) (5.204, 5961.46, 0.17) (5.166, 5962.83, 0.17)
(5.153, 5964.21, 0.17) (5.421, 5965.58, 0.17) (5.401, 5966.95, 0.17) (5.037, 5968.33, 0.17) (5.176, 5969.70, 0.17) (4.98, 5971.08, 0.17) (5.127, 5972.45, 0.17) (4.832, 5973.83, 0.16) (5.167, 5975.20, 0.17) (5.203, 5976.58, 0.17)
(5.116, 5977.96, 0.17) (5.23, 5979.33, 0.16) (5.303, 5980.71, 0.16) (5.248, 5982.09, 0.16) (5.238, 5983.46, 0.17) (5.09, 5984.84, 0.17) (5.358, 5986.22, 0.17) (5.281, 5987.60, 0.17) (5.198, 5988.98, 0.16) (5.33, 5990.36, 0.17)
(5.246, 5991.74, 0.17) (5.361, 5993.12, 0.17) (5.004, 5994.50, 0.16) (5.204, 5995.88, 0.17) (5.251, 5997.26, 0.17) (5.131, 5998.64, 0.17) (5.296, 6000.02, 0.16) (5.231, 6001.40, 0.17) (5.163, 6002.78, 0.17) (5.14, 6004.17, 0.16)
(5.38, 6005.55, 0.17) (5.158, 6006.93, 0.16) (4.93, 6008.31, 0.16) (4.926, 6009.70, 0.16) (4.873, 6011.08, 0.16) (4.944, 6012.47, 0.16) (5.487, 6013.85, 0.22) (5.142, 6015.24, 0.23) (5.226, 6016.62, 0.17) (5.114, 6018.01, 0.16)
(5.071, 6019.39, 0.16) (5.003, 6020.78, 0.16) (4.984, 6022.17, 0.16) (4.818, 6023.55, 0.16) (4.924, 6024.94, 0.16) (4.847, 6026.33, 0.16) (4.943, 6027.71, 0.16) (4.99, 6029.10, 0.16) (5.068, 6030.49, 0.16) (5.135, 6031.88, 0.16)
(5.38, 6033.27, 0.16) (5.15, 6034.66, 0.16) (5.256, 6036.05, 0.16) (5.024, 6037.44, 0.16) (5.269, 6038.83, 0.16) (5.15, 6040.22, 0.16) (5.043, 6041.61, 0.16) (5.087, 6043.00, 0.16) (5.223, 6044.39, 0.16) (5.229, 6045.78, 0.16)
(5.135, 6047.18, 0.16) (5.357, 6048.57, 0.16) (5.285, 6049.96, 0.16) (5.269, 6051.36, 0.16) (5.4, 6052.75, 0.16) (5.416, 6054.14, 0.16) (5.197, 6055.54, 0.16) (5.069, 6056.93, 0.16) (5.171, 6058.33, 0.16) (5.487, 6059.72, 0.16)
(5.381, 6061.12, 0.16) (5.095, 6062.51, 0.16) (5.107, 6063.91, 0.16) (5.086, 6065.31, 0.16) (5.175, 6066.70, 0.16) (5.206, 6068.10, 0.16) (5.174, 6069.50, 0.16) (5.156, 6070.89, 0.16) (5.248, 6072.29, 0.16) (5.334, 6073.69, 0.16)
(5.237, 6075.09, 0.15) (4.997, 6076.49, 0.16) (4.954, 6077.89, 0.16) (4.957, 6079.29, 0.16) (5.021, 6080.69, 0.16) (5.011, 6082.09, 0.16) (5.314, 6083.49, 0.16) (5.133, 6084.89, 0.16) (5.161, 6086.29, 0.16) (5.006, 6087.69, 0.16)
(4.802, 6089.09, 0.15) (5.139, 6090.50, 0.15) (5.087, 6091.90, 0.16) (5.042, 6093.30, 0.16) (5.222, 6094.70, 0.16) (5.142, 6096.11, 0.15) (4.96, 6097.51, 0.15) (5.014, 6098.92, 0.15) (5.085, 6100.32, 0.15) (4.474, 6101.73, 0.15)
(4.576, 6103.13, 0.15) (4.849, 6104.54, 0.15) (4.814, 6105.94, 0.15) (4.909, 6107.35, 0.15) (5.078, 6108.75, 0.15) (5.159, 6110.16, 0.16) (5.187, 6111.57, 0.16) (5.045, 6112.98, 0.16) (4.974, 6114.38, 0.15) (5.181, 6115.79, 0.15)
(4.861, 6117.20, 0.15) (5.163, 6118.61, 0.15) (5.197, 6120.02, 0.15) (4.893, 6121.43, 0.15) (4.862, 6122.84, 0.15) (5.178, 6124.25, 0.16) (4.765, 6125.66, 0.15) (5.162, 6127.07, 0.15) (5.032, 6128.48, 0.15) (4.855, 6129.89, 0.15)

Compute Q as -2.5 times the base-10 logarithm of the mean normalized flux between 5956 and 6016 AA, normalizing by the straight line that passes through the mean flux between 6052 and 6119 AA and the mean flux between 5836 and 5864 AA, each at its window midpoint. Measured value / 0.00 mag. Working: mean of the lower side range 5.35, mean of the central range 5.19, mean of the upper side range 5.09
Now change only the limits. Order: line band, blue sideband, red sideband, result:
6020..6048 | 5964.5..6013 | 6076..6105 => 0.00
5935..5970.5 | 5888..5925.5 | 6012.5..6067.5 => -0.03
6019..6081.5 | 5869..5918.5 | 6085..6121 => -0.02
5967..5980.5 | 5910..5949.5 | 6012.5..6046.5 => 0.01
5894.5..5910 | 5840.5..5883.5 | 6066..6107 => 0.03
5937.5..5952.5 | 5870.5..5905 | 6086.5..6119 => -0.04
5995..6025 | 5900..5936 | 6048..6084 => 0.02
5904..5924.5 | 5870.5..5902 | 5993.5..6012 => -0.03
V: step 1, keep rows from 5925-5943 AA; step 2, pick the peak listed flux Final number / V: 5.428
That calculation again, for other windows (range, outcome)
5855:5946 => 5.626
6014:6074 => 5.487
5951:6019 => 5.56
